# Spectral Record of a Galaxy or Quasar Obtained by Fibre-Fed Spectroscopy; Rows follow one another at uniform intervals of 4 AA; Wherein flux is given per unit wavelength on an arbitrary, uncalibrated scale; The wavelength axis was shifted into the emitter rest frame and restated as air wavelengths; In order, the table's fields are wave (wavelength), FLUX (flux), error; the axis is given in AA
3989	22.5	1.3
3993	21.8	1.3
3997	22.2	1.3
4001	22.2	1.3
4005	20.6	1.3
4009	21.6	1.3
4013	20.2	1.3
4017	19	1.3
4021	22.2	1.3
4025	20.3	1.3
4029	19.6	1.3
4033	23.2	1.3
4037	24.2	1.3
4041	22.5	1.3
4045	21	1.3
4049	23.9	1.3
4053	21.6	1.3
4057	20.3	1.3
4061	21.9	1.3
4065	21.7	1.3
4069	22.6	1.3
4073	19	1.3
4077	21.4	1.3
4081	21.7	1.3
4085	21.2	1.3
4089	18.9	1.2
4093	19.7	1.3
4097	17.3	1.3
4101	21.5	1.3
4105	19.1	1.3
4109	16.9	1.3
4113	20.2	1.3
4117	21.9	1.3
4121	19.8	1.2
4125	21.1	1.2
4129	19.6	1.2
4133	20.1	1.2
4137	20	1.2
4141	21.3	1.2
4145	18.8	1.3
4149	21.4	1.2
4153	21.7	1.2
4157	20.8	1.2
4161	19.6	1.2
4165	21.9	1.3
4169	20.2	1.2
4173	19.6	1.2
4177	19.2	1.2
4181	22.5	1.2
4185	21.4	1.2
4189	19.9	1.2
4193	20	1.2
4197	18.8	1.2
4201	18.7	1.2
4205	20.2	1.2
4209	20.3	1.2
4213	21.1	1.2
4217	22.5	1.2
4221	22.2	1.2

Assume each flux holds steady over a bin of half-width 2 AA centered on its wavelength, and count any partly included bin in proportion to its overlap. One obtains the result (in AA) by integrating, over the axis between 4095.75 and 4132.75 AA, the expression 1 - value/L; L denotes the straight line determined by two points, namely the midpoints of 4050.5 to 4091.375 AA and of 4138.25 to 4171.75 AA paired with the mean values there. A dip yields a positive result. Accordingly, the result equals 1.91 AA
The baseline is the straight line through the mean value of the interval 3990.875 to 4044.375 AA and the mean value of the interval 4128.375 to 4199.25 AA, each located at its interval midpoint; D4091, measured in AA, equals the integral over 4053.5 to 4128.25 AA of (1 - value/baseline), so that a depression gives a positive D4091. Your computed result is 2.1 AA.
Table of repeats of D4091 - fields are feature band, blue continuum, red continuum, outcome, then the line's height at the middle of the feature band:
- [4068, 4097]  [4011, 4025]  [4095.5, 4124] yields -0.7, 19.9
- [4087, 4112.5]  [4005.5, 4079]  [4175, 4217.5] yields 2.5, 21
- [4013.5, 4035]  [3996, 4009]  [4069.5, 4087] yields 0.6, 21.4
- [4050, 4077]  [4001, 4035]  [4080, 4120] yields -1.3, 20.3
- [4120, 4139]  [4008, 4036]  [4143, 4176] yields 0.4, 20.6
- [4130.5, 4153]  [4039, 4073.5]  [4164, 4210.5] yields 0.3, 20.7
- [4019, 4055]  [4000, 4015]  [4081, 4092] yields -2.2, 20.8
